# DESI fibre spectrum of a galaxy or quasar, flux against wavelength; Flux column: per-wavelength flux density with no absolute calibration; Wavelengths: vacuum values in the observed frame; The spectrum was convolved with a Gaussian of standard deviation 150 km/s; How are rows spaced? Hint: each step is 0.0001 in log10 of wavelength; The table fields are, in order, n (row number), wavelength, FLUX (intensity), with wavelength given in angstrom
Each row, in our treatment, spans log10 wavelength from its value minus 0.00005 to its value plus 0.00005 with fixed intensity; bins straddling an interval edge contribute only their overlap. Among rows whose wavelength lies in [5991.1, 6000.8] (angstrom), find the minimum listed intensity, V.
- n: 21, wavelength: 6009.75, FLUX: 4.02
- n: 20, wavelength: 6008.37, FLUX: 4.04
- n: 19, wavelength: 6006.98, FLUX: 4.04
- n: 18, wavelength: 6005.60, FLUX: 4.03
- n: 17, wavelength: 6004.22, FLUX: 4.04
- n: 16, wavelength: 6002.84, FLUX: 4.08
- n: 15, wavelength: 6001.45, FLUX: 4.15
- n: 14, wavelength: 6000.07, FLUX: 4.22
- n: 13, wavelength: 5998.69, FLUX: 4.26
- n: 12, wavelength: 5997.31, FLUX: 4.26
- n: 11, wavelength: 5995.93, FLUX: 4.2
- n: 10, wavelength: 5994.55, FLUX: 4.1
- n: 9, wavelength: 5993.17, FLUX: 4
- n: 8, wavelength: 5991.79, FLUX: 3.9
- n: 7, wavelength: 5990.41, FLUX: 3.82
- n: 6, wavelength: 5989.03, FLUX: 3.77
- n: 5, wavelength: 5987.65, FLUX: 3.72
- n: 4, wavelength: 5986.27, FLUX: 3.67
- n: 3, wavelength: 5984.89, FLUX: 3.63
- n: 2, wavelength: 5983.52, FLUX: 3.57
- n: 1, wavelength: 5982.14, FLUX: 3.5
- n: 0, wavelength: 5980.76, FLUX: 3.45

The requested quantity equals 3.9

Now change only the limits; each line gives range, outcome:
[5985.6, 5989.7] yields 3.67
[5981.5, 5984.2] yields 3.5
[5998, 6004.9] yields 4.04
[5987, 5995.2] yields 3.72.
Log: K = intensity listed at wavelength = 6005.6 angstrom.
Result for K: 4.03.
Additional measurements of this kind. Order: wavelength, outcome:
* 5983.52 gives 3.57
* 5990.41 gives 3.82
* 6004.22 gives 4.04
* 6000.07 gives 4.22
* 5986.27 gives 3.67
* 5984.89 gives 3.63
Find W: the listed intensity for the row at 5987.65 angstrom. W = 3.72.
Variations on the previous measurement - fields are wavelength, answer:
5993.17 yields 4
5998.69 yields 4.26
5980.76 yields 3.45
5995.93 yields 4.2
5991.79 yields 3.9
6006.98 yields 4.04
